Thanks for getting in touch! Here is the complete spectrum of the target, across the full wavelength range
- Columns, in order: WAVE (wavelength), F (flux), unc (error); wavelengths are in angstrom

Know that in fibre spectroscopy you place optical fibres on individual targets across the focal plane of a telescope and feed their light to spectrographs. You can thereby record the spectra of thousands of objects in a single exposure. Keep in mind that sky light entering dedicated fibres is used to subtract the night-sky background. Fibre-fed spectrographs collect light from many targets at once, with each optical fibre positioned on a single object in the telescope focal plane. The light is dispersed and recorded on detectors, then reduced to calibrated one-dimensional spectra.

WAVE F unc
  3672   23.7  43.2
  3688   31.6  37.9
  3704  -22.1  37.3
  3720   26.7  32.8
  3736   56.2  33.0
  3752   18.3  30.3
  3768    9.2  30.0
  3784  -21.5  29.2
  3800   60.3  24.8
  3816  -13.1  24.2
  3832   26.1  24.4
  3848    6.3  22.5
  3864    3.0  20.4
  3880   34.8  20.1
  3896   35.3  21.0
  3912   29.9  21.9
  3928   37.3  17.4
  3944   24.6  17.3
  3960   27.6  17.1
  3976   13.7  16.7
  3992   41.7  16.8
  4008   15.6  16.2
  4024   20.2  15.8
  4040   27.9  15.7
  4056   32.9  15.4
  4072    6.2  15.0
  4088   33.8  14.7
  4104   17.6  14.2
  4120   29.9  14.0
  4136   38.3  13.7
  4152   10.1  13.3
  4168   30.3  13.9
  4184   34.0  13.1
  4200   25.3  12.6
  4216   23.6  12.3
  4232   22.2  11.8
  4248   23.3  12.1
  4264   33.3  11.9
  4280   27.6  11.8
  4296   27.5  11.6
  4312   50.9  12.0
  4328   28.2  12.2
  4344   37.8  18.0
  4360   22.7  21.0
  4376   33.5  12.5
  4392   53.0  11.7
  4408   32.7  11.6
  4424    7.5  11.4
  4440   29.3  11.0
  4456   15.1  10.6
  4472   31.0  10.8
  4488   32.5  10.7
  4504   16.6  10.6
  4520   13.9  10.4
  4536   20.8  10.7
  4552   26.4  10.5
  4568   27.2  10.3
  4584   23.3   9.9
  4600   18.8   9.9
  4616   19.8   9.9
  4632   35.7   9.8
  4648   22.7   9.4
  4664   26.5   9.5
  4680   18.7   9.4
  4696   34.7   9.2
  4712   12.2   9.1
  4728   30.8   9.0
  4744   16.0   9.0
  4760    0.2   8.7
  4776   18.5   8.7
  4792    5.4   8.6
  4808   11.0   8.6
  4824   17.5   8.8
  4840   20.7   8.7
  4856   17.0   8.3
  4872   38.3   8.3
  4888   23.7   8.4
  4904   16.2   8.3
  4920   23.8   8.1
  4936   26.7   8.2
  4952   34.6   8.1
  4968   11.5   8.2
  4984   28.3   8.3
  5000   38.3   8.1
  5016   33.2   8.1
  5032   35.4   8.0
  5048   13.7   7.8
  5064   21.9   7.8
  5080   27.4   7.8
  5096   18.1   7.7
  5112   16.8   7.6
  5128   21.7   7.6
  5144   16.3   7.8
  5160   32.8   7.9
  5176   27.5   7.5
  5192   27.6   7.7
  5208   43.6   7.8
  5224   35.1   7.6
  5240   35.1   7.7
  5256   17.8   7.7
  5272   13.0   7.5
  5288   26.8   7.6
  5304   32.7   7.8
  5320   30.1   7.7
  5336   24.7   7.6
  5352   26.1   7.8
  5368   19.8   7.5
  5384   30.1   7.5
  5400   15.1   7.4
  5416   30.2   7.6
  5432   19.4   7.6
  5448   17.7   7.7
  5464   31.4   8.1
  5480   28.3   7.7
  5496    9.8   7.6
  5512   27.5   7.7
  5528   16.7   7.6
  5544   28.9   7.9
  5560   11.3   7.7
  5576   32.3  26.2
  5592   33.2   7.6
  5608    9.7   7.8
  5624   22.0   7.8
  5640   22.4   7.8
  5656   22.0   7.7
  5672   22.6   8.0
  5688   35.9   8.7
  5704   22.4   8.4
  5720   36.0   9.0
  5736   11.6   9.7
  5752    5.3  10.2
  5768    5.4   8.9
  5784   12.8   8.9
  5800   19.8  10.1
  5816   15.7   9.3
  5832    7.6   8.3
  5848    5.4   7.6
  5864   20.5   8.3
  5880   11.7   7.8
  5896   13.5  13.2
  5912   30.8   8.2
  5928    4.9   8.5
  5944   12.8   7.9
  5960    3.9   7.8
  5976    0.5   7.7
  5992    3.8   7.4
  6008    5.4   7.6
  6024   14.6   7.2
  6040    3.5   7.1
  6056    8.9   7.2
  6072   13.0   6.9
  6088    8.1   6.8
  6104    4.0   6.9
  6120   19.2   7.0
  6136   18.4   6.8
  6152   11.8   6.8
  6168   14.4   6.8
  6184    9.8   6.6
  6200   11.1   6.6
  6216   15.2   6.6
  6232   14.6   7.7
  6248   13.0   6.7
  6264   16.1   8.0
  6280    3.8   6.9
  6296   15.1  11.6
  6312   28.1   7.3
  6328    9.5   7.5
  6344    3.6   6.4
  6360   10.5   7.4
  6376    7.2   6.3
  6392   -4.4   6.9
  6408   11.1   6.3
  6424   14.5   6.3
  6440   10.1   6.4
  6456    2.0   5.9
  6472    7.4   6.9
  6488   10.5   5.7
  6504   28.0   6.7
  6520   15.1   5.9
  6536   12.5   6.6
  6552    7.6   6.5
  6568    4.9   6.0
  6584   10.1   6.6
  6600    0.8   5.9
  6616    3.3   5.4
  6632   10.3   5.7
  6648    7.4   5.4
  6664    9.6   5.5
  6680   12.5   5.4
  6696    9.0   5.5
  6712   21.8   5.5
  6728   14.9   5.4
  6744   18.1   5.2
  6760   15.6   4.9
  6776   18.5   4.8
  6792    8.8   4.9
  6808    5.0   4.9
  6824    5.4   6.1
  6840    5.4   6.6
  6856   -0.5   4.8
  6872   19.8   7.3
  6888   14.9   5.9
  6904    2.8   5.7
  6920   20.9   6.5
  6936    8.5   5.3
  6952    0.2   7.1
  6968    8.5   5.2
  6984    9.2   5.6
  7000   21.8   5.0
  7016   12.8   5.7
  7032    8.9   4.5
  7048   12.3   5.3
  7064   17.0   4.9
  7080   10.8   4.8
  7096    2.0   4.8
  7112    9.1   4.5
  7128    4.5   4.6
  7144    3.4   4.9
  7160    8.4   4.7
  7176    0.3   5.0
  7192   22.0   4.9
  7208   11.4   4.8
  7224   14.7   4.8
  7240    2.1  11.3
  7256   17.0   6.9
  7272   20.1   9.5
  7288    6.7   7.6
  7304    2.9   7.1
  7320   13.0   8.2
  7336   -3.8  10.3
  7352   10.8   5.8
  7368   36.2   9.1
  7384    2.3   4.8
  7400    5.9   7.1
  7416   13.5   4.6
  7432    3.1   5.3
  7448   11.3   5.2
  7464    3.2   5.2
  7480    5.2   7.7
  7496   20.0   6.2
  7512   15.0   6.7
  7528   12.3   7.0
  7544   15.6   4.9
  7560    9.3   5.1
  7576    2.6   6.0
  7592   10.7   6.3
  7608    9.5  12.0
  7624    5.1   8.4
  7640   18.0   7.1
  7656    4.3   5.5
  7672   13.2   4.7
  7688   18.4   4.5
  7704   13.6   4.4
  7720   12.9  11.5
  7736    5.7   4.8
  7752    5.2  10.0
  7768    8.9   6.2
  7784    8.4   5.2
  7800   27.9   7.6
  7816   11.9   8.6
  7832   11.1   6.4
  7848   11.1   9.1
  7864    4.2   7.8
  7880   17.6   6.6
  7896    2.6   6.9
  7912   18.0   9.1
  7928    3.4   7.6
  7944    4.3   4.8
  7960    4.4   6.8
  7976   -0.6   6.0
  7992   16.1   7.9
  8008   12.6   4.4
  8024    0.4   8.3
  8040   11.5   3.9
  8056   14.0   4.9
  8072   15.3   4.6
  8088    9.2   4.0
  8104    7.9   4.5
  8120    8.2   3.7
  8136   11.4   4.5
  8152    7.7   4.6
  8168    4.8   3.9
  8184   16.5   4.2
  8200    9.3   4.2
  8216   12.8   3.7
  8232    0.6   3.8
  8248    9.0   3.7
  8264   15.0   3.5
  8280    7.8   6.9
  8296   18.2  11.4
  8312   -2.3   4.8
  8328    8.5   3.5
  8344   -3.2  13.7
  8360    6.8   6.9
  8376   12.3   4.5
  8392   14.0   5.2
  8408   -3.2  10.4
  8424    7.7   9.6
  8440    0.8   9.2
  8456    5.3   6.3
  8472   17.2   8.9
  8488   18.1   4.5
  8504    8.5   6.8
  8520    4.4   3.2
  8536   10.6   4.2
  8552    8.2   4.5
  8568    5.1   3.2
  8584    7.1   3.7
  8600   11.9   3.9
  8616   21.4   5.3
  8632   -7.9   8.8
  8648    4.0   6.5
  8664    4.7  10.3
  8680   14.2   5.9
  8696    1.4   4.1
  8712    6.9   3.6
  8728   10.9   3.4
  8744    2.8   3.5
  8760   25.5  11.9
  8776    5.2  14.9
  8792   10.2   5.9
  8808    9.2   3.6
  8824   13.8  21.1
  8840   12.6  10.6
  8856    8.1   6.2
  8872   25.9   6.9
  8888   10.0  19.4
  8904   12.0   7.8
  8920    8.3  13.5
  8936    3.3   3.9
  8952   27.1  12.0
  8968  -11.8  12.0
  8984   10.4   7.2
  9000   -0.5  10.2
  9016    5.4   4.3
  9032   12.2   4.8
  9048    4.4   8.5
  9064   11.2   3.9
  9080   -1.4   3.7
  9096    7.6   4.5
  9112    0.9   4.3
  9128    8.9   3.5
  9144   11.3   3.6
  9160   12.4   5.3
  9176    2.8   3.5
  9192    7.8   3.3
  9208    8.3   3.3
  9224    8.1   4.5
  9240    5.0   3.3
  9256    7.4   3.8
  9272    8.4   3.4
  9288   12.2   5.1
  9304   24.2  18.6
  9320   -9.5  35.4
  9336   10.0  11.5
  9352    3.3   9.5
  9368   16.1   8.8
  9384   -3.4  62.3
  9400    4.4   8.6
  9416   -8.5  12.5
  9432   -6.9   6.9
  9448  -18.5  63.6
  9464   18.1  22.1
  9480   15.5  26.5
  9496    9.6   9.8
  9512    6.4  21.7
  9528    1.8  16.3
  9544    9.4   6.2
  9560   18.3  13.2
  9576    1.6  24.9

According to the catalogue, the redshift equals 0.54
